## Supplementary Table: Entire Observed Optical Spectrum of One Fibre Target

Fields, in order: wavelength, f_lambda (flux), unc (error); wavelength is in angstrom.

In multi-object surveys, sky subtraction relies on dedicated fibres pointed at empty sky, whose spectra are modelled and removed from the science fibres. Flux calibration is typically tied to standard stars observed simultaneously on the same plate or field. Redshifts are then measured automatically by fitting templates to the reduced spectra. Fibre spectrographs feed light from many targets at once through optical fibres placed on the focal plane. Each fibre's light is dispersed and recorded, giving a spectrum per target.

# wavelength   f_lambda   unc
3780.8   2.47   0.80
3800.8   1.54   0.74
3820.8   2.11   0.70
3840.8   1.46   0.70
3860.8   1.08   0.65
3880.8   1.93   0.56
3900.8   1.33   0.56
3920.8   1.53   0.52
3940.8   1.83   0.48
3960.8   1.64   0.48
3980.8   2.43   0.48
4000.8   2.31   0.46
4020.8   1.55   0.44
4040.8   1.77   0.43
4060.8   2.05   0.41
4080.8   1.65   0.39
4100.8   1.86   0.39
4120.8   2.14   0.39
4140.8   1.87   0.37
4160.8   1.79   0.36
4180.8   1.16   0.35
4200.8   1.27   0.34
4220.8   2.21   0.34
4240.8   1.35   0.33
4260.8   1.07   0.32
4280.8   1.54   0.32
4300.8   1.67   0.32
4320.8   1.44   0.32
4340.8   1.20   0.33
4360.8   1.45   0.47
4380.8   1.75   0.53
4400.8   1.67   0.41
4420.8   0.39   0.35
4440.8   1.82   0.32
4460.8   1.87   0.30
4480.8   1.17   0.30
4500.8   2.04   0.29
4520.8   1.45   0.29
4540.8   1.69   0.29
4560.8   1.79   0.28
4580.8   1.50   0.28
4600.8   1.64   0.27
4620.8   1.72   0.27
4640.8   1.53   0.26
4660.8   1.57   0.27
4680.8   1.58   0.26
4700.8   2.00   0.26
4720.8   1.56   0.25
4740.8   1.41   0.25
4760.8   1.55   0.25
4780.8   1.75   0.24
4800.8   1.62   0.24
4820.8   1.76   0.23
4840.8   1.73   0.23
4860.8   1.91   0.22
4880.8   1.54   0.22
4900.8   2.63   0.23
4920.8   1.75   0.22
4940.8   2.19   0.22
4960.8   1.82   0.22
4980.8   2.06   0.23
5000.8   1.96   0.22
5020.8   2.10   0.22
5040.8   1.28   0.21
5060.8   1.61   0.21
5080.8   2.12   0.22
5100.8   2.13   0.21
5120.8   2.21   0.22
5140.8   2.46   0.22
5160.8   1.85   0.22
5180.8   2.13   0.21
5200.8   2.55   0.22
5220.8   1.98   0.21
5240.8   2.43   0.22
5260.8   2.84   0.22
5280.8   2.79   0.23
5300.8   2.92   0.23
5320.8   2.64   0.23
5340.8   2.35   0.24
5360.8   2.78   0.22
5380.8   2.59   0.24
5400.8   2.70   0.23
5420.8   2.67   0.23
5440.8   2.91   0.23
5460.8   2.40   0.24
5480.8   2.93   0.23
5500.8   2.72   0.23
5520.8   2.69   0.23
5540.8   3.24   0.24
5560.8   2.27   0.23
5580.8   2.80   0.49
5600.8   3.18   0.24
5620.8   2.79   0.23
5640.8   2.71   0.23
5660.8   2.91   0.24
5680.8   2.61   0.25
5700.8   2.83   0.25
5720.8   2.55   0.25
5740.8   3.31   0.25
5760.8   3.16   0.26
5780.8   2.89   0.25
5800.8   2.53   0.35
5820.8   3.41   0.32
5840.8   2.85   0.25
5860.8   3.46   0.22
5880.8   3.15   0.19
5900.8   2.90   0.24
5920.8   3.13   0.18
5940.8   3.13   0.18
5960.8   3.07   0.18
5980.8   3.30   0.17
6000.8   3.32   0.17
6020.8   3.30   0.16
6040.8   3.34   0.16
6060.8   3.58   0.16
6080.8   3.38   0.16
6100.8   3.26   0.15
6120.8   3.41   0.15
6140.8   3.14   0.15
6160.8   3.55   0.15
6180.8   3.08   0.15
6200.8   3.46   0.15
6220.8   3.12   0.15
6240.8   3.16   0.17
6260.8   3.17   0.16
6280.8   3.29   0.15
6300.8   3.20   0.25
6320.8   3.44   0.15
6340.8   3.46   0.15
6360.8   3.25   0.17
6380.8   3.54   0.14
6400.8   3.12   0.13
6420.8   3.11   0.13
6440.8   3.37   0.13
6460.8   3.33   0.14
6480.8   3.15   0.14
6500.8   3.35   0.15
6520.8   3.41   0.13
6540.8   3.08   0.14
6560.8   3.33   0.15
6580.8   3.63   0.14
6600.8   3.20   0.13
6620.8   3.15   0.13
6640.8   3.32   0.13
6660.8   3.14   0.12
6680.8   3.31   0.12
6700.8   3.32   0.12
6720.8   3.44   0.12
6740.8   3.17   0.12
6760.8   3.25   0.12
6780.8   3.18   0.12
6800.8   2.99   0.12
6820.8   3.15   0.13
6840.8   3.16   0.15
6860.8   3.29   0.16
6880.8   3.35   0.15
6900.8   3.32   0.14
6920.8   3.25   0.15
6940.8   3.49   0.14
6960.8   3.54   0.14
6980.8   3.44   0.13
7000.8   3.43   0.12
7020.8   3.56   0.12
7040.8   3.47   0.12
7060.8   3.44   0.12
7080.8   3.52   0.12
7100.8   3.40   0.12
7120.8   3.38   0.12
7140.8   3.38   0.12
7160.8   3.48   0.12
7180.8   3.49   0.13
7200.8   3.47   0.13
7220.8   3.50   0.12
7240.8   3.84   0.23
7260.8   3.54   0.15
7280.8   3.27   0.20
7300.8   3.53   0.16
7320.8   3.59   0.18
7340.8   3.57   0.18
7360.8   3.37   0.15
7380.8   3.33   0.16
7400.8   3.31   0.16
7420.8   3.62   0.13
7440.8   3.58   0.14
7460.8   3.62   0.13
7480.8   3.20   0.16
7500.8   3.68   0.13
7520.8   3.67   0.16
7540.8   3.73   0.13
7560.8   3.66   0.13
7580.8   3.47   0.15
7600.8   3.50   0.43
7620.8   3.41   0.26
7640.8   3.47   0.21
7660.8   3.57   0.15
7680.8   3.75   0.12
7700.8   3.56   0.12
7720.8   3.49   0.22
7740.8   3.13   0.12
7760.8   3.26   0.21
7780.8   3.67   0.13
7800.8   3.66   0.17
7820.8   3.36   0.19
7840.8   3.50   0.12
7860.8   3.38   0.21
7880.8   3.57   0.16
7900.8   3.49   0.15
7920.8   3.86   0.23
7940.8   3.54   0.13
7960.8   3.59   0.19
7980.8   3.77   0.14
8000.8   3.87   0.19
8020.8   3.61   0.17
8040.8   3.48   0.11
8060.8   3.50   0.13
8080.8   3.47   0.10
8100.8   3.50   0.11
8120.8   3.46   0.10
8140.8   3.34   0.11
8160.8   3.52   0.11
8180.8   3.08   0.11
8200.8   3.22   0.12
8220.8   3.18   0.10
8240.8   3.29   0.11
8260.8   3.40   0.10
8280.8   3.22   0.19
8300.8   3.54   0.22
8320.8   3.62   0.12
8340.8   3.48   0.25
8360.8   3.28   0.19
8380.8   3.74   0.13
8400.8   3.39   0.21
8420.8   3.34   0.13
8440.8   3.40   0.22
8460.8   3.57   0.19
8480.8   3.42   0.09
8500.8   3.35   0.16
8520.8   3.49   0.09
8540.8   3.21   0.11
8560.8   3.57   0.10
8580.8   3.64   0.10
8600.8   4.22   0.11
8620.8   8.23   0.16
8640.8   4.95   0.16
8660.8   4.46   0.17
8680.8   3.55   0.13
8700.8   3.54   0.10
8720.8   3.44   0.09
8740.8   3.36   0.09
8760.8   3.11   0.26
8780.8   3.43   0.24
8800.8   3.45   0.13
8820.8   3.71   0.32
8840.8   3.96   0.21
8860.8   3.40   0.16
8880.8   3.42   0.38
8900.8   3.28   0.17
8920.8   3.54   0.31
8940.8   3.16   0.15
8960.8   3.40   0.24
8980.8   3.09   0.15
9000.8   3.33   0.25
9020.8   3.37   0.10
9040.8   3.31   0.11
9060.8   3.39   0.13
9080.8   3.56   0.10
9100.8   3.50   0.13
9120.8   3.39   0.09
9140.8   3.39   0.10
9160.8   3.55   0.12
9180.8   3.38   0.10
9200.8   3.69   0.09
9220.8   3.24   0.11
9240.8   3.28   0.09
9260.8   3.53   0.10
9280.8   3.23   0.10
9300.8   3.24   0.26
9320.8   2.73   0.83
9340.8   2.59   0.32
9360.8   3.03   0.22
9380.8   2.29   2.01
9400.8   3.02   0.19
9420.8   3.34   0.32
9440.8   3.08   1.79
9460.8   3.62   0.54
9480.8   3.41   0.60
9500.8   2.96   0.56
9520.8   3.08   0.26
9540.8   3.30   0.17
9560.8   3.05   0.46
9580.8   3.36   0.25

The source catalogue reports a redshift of 0.31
